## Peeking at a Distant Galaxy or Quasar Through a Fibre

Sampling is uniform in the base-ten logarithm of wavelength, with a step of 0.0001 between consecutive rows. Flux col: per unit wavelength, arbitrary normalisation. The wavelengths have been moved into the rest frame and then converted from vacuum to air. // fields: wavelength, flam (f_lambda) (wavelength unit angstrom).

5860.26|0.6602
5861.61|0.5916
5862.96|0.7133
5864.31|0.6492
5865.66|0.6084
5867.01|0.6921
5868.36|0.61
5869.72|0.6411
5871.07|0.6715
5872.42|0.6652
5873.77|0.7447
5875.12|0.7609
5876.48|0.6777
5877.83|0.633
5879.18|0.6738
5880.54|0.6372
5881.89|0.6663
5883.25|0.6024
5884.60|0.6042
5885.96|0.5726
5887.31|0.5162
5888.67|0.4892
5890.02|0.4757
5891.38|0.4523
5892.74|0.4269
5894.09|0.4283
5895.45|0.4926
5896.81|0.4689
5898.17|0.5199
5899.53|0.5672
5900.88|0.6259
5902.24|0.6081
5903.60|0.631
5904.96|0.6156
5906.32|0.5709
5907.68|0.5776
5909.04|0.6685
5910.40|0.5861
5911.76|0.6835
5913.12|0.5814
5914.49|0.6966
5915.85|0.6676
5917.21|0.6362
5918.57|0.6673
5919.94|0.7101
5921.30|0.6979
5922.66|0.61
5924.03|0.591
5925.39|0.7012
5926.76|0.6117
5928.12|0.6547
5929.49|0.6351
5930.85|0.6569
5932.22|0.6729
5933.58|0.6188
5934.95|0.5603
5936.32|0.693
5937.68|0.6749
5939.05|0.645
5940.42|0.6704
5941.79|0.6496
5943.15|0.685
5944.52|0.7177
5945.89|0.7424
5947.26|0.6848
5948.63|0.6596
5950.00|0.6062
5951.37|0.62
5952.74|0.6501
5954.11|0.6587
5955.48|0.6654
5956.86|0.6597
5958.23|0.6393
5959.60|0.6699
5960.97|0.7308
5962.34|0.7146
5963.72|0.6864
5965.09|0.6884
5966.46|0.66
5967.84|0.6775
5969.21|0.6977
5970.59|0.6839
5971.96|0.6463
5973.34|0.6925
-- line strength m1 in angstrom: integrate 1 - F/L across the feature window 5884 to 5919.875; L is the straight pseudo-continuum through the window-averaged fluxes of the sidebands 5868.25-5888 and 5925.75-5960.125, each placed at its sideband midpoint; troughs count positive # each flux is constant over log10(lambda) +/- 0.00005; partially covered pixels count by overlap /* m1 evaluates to 4.25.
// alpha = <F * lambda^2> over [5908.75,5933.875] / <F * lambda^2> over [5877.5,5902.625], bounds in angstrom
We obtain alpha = 1.20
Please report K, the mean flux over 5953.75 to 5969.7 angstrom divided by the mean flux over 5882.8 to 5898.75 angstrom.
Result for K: 1.35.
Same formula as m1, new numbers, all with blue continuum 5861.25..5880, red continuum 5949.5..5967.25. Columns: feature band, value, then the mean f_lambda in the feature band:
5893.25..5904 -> 2.1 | 0.539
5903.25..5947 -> 1.1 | 0.65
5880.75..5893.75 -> 2.6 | 0.535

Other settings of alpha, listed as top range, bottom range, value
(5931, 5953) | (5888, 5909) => 1.25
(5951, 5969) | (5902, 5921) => 1.07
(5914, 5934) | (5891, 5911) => 1.20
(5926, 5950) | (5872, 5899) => 1.17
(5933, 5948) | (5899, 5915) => 1.09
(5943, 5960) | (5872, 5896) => 1.17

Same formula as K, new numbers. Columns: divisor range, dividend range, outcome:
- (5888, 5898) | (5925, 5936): 1.37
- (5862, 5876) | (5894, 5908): 0.83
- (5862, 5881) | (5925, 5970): 0.99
